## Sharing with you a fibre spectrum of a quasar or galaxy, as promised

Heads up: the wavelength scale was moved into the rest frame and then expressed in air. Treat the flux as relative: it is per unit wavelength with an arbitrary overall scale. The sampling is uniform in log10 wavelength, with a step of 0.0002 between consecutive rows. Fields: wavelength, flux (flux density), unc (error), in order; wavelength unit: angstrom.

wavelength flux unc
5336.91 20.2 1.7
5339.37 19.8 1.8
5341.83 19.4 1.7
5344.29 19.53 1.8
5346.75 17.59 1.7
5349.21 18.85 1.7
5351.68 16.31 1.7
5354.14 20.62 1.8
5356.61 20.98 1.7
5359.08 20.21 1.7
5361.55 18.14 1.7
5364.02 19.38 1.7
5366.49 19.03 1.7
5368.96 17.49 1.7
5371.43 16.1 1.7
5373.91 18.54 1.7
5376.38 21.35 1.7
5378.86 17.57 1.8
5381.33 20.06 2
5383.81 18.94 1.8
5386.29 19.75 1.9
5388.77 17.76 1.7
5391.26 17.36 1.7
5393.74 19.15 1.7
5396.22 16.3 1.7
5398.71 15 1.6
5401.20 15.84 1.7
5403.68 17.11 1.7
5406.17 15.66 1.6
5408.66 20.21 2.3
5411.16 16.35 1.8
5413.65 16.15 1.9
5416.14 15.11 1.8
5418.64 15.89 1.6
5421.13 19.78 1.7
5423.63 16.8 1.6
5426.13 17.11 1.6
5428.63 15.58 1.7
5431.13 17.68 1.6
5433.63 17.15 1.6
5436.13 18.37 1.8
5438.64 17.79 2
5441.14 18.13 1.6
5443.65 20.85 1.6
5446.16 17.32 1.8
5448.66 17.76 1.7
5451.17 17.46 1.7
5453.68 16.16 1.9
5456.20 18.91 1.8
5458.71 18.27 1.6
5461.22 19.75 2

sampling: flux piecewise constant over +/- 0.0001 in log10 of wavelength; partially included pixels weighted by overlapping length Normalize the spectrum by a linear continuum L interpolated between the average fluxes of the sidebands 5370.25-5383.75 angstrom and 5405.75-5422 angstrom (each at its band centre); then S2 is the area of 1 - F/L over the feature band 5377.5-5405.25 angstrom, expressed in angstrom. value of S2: 0.61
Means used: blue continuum 18.8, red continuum 17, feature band 17.7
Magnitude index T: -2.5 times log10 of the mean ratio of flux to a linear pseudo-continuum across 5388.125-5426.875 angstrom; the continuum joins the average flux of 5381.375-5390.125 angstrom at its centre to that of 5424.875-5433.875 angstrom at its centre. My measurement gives 0.06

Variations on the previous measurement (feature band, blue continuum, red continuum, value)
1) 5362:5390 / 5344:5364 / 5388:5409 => -0.04 mag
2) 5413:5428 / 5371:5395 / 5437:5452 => 0.10 mag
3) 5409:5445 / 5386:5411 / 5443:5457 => 0.01 mag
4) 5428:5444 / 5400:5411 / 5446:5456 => -0.04 mag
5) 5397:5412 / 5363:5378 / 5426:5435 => 0.06 mag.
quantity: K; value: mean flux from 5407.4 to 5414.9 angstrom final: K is 17.6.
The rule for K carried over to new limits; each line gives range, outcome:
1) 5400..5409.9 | 17.2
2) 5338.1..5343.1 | 19.6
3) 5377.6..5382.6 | 18.8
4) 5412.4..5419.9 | 15.7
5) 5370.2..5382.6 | 18.7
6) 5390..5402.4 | 16.7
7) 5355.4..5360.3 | 20.6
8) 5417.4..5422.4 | 17.8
